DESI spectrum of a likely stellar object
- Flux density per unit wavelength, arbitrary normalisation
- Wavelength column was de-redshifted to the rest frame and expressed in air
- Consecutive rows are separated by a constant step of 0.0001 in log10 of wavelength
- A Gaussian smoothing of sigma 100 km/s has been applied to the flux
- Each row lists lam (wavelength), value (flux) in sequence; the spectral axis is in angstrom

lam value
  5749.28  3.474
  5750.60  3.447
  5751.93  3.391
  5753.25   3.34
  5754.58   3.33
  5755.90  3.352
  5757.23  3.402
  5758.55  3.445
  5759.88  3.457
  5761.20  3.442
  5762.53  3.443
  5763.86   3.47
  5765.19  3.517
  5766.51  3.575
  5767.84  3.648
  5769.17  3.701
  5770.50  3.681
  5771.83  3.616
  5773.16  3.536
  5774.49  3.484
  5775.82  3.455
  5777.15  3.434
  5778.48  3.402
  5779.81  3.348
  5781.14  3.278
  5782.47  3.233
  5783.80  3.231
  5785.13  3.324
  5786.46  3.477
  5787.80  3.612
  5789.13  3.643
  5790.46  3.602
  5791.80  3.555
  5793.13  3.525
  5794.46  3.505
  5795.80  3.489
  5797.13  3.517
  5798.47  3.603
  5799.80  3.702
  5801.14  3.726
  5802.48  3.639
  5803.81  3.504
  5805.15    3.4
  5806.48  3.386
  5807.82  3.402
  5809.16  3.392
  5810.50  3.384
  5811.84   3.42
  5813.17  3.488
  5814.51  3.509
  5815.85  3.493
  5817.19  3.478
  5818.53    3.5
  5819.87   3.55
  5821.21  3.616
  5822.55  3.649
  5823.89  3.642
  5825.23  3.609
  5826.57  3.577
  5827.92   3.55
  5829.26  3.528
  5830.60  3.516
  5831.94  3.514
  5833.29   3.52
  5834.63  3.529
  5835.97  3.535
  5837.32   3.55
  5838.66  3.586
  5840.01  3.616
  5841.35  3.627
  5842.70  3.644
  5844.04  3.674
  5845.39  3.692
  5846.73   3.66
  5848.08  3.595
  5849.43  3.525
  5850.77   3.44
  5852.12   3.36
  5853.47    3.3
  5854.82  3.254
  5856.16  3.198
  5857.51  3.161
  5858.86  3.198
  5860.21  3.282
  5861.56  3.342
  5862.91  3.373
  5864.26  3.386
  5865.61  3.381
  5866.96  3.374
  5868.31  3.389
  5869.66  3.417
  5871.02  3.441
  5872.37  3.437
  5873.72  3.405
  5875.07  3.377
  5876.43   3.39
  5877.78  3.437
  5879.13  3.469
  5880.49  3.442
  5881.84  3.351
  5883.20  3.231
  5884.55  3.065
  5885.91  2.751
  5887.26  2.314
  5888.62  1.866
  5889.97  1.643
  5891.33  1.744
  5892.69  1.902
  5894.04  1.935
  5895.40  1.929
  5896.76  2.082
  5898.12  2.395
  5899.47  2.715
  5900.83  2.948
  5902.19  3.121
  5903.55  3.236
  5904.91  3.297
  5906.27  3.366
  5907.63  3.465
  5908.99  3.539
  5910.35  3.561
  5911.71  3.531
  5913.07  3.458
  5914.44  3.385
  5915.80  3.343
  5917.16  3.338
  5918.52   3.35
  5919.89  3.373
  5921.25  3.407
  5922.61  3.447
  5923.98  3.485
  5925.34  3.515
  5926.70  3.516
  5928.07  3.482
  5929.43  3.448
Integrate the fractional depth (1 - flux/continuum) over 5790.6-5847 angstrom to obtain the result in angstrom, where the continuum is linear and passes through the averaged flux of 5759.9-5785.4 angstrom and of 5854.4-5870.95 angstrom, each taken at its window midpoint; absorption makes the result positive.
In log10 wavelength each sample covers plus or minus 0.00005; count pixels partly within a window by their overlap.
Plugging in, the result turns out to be -2.6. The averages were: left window 3.47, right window 3.32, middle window 3.55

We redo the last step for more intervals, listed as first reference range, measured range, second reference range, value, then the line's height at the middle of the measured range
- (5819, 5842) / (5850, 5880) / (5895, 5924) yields 0.4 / 3.4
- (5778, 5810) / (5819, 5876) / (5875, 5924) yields -4.4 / 3.23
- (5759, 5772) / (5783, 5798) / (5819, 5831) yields 0.3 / 3.56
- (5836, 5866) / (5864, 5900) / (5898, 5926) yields 5.6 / 3.38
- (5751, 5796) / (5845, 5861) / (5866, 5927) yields -0.9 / 3.21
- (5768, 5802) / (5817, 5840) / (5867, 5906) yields -2.3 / 3.23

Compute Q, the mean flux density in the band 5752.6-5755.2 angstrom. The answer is 3.33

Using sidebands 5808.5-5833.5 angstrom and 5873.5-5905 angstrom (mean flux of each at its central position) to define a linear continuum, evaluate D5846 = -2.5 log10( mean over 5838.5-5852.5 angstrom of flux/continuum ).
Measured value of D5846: -0.11 mag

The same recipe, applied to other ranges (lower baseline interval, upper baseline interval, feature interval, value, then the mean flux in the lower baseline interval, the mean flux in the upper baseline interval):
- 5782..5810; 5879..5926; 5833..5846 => -0.10 mag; 3.5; 2.97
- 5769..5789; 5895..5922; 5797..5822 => -0.04 mag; 3.45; 3.16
